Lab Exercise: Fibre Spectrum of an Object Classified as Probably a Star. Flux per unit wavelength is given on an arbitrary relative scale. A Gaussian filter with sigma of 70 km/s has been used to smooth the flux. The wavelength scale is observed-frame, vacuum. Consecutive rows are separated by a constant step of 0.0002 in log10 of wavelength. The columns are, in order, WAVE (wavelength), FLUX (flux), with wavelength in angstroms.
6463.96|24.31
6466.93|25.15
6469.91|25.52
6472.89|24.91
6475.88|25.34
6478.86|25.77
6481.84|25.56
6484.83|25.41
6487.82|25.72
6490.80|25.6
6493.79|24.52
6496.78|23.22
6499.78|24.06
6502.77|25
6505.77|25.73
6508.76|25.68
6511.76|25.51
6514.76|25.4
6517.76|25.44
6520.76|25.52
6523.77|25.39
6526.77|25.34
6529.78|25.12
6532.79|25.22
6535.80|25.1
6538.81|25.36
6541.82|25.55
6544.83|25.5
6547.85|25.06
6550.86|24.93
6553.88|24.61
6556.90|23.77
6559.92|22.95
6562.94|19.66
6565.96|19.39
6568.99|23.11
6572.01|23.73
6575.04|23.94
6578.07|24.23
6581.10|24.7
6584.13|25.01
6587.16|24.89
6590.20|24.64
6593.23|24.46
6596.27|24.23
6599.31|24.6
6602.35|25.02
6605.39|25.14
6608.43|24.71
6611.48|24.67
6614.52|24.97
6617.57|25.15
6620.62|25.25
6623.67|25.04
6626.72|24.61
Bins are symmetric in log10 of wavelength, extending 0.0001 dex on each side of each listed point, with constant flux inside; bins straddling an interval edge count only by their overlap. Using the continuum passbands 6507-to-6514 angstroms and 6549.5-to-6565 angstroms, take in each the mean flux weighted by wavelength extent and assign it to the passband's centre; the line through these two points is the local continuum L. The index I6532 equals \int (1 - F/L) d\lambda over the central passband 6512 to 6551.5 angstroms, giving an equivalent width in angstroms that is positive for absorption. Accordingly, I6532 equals -1.5 angstroms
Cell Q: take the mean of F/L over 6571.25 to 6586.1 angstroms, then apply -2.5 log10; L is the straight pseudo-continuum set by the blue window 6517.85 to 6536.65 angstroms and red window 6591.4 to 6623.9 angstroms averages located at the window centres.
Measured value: 0.028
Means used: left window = 25.3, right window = 24.8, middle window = 24.4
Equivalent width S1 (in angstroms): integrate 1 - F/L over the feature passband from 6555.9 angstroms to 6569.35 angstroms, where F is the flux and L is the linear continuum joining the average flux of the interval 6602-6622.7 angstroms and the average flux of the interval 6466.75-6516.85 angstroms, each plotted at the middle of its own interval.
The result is 1.9 angstroms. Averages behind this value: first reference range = 25.2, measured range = 21.6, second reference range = 25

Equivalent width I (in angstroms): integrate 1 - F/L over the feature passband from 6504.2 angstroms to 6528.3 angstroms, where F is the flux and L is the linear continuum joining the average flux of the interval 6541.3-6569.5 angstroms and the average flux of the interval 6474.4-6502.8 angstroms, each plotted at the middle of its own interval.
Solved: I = -1.14 angstroms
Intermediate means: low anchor 25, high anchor 23.4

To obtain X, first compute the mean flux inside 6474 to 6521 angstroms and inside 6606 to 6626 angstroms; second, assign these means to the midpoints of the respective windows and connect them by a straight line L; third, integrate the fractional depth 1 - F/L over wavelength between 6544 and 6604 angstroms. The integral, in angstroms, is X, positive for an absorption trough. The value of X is 2.7 angstroms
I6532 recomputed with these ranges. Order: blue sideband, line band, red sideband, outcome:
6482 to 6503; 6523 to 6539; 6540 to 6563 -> -0.5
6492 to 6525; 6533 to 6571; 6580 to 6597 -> 1.6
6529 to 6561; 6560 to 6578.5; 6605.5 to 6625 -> 1.9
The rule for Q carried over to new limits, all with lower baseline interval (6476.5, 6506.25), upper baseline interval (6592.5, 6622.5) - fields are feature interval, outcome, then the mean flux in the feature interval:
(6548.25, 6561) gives 0.03 mag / 24.2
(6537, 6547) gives -0.02 mag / 25.4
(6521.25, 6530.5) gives -0.01 mag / 25.3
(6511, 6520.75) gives -0.02 mag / 25.5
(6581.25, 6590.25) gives 0.00 mag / 24.9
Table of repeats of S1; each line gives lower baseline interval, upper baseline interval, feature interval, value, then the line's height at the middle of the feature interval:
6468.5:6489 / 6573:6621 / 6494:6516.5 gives 0.3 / 25.3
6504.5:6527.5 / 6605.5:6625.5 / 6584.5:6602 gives 0.3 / 25.1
